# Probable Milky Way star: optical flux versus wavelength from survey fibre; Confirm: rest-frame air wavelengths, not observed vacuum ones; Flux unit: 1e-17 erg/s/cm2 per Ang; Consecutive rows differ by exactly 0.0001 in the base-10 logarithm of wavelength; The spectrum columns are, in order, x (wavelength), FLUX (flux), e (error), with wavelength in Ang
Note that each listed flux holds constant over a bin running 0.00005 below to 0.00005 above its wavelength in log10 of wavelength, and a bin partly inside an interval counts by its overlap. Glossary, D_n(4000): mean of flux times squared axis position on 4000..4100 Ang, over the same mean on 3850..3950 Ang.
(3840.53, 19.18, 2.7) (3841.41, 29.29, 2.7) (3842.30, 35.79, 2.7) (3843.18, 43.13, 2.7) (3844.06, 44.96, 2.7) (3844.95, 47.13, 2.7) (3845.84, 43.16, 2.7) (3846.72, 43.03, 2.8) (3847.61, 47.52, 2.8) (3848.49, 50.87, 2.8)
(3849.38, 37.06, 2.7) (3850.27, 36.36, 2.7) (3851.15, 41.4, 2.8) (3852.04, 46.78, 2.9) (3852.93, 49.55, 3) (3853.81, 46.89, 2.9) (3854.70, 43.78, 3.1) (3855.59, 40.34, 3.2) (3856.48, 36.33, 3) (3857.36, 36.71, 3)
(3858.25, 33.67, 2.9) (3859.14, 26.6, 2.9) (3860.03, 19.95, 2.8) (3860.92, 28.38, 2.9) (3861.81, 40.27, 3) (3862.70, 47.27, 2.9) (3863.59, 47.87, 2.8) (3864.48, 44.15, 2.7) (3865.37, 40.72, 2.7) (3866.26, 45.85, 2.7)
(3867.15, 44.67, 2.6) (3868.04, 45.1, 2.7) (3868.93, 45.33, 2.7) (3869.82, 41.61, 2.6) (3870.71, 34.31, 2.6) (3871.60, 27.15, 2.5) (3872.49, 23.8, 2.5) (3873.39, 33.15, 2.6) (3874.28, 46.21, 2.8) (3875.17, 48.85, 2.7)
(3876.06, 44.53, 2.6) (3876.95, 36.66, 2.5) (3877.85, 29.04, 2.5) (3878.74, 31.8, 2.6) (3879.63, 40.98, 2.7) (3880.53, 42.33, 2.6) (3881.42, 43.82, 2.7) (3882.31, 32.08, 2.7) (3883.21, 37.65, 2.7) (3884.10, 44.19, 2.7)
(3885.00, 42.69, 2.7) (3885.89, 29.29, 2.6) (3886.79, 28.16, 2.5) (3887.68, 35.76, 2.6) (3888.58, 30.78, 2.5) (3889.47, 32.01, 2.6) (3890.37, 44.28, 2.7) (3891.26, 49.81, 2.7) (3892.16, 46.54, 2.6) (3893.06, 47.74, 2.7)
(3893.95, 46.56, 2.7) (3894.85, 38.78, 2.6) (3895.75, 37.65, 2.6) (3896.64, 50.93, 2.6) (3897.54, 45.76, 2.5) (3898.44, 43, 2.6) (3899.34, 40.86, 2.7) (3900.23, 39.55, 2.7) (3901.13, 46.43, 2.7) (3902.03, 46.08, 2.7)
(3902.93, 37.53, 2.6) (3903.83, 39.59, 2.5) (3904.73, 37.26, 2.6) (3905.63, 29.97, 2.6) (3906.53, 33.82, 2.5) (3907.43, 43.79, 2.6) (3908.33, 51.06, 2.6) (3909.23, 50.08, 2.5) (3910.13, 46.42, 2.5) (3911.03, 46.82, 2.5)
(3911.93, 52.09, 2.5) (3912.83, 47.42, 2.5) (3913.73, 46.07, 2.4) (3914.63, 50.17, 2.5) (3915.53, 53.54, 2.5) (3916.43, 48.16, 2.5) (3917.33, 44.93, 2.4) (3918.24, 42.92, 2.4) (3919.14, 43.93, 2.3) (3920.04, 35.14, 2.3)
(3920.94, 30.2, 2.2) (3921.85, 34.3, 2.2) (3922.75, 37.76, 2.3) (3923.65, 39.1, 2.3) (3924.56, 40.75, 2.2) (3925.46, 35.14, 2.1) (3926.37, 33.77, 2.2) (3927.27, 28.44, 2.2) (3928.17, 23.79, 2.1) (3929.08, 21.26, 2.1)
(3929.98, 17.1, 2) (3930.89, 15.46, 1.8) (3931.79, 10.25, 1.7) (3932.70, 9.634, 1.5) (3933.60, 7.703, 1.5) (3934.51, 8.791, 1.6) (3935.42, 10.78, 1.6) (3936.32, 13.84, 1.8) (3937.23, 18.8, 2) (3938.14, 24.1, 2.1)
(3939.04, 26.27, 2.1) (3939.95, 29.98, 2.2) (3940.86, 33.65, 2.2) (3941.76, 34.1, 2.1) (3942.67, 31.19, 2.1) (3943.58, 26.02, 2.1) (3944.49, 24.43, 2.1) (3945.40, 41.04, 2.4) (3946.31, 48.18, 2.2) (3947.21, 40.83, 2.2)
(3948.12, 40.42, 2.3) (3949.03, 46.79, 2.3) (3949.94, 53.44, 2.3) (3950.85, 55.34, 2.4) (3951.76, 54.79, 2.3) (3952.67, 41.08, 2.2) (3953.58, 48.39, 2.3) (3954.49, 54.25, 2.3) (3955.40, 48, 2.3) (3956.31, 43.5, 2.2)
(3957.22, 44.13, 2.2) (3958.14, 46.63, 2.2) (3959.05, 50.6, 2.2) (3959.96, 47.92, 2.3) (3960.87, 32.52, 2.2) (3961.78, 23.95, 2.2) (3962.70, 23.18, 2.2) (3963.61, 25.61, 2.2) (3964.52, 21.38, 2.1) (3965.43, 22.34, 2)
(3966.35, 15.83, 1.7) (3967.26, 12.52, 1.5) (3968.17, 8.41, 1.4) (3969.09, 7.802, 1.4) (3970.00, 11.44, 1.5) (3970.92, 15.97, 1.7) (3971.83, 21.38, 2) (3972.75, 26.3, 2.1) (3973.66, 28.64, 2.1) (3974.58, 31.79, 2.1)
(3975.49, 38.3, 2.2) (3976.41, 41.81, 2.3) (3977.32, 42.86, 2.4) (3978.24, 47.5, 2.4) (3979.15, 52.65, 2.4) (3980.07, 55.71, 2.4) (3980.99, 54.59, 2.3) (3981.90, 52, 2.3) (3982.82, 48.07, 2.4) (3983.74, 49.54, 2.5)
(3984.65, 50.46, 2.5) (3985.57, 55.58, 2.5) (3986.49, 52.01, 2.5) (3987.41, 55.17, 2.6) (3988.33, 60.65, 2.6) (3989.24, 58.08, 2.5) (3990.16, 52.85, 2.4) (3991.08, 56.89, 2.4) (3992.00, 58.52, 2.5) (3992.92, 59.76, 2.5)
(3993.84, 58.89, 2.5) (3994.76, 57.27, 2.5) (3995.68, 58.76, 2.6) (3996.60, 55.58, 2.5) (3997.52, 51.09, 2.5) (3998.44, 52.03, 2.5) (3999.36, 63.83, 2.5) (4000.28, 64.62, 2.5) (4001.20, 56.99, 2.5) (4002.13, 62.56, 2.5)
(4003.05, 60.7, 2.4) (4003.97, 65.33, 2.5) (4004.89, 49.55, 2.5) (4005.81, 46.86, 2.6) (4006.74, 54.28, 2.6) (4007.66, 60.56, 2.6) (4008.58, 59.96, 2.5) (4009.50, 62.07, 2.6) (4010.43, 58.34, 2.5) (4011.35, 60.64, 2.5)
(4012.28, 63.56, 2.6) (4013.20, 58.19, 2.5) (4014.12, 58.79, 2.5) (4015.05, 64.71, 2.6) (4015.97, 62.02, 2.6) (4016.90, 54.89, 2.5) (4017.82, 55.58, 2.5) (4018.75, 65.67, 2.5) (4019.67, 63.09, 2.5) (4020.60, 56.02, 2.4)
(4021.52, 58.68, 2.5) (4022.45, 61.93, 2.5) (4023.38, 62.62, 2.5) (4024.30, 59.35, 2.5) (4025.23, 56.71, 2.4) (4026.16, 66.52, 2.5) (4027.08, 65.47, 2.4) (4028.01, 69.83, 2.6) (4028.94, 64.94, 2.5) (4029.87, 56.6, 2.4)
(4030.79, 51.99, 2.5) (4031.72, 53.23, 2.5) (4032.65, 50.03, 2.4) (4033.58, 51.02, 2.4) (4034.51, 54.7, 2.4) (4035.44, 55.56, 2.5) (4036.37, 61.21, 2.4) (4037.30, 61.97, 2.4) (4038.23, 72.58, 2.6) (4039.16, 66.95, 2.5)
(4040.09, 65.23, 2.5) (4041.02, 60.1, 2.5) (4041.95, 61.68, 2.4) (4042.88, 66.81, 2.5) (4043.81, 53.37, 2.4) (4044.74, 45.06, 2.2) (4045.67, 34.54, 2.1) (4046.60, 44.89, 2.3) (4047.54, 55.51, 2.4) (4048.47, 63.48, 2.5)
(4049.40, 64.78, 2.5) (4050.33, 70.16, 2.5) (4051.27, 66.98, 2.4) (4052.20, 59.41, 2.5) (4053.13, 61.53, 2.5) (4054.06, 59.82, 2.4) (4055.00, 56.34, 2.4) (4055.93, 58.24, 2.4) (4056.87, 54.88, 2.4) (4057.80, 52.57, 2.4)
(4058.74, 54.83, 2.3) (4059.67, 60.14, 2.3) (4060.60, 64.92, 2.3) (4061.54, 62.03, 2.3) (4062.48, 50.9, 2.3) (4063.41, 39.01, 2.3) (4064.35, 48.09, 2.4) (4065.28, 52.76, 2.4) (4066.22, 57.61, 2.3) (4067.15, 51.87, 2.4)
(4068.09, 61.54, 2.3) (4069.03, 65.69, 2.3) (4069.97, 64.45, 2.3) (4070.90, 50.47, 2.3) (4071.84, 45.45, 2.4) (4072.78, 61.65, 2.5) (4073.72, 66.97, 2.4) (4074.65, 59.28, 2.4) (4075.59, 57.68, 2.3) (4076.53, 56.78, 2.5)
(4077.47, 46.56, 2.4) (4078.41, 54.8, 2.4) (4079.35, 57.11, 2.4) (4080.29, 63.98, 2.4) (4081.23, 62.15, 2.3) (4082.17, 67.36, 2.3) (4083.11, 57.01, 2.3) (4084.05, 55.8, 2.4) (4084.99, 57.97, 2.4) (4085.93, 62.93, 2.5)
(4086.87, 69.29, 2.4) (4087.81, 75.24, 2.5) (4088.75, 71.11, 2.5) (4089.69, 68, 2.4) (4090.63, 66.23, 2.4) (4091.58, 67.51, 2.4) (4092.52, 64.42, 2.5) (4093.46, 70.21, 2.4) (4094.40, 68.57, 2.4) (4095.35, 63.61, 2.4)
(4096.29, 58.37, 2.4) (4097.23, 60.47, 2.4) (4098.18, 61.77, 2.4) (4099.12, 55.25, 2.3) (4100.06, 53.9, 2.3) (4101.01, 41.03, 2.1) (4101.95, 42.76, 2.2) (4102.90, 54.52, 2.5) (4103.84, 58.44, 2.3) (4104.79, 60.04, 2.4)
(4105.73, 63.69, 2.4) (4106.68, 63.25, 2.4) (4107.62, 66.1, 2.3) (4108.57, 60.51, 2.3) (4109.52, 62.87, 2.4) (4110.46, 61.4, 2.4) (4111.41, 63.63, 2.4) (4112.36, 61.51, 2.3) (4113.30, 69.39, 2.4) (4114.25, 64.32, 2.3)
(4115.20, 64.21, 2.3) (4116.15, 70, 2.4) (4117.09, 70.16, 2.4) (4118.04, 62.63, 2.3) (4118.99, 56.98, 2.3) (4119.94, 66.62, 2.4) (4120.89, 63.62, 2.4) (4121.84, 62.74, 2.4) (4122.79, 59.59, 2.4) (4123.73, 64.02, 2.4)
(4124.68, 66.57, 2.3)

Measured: 1.7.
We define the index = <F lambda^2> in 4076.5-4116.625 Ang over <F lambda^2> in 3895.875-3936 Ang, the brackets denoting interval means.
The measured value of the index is 1.86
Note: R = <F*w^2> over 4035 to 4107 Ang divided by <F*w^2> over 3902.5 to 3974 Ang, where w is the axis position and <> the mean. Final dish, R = 1.9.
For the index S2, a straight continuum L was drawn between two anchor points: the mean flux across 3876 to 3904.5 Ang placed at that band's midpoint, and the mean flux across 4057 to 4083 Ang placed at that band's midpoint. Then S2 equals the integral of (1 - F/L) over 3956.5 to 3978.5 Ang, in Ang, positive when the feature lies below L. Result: 8.6 Ang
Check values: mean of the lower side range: 40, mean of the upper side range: 56.9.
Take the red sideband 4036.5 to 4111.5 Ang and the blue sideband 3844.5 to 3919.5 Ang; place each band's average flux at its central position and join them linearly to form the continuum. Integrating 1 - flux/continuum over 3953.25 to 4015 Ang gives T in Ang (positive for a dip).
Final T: 5.8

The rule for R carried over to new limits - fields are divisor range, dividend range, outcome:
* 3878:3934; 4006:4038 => 1.66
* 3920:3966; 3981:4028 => 1.85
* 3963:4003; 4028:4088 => 1.38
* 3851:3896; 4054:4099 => 1.69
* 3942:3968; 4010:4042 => 1.66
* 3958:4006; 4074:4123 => 1.49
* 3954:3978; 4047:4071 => 2.00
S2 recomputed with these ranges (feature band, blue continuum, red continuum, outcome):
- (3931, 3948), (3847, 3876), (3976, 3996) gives 8.44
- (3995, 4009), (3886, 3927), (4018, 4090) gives -1.23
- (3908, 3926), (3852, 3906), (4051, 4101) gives -0.15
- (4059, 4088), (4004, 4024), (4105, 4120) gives 1.87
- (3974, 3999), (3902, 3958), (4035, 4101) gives -3.41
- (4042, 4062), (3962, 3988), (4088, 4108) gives -2.54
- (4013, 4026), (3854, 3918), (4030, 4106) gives -1.51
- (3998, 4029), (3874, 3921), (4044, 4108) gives -4.34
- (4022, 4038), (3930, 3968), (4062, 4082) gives -3.88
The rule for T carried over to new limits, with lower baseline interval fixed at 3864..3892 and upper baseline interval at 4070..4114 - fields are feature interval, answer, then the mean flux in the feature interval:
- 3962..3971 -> 5.9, 16.6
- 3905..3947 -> 9.9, 33.1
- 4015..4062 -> -3.5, 59.2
